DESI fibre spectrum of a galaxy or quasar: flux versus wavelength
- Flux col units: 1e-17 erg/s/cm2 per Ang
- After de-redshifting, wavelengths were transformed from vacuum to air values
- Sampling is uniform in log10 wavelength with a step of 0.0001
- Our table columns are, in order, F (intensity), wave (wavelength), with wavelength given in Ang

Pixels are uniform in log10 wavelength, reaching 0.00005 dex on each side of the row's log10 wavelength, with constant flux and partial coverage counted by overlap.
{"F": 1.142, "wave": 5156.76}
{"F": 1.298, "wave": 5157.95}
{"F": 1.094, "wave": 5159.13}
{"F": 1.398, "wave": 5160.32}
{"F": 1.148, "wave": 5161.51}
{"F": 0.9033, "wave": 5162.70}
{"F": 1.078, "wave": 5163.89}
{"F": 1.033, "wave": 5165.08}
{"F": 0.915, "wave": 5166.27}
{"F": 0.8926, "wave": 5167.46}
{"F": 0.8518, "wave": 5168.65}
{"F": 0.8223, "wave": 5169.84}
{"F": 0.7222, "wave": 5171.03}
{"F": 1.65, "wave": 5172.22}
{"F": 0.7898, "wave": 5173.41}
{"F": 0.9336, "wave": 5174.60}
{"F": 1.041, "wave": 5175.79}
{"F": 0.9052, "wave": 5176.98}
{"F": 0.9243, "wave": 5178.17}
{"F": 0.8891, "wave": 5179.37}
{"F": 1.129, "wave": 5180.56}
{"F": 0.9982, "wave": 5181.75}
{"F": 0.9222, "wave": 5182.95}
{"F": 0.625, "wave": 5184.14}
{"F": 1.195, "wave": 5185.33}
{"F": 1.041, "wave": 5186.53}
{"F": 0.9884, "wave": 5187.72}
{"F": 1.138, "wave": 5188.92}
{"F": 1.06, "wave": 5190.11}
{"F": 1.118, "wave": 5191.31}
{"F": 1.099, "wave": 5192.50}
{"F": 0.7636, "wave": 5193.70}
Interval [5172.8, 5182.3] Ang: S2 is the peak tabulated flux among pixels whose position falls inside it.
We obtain 1.129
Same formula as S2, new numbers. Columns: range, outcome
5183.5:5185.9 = 1.195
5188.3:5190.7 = 1.138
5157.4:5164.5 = 1.398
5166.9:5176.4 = 1.65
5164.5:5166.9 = 1.033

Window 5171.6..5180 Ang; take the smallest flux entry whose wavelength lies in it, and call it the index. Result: 0.7898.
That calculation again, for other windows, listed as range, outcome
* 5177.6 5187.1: 0.625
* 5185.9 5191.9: 0.9884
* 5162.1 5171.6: 0.7222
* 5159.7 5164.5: 0.9033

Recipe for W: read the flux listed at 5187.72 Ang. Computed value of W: 0.9884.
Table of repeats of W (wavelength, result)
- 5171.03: 0.7222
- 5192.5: 1.099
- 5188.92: 1.138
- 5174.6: 0.9336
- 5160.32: 1.398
